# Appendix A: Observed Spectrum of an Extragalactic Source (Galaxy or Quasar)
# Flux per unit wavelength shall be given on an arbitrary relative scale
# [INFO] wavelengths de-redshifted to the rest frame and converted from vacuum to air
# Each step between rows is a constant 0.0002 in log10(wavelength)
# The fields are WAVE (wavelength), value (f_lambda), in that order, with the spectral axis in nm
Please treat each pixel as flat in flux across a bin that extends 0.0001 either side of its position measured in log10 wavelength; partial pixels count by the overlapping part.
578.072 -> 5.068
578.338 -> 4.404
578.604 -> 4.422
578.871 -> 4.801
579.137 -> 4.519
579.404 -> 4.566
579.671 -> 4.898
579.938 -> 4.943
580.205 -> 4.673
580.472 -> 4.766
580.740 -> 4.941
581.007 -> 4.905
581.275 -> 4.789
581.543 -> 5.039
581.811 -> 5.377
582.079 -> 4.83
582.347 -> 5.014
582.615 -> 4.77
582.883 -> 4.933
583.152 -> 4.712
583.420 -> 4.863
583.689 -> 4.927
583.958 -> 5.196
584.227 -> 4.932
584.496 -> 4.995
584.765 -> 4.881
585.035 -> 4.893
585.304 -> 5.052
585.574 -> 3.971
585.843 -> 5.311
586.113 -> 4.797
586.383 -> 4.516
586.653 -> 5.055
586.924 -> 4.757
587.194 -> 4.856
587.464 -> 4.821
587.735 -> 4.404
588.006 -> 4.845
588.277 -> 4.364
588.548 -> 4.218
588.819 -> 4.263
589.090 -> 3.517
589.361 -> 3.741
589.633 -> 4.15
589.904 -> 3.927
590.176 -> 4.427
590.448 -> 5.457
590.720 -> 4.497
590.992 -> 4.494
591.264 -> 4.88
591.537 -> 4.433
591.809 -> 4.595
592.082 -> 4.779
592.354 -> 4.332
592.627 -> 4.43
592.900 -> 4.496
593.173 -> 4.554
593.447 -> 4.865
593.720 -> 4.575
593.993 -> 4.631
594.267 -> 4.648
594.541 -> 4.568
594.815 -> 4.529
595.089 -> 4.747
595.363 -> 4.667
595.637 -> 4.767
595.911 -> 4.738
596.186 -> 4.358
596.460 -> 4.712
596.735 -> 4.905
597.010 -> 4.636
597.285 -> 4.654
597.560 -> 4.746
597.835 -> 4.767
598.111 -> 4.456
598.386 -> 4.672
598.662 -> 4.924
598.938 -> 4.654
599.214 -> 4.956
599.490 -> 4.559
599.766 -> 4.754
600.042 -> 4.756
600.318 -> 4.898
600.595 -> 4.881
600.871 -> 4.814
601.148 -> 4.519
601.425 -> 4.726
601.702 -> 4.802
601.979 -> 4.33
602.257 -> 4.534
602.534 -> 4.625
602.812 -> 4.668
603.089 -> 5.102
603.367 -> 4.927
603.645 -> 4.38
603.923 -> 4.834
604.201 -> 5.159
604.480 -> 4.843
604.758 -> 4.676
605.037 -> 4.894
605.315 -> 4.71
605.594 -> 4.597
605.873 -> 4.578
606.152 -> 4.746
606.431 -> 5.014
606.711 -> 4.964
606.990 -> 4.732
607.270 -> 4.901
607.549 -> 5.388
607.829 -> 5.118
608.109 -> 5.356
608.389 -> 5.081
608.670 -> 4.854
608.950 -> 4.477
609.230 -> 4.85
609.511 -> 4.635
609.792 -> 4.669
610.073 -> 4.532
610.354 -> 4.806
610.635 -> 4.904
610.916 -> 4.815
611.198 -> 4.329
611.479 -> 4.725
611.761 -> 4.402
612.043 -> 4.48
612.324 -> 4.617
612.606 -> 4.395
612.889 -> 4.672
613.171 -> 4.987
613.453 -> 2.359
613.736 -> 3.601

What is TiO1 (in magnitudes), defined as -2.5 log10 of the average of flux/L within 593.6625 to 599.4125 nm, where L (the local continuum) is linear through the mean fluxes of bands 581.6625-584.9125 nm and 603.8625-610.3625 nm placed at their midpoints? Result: 0.05 mag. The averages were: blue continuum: 4.95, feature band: 4.68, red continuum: 4.85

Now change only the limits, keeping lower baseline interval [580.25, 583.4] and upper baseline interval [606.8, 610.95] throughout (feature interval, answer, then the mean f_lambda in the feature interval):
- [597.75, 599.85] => 0.04 mag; 4.71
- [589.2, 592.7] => 0.10 mag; 4.47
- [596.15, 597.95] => 0.04 mag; 4.7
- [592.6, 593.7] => 0.07 mag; 4.6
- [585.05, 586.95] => 0.03 mag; 4.79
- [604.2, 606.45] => 0.03 mag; 4.77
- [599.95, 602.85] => 0.05 mag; 4.69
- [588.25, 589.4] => 0.22 mag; 4.01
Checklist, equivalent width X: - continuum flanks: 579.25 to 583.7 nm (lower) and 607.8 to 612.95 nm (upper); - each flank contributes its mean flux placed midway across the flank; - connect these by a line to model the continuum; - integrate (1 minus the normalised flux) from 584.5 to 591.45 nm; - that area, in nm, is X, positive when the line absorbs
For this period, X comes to 0.39 nm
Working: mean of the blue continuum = 4.88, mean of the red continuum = 4.71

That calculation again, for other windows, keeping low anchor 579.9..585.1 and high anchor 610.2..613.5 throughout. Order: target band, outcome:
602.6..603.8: -0.03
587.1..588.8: 0.10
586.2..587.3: 0.01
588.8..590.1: 0.25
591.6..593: 0.08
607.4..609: -0.18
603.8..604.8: -0.06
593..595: 0.06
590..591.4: 0.02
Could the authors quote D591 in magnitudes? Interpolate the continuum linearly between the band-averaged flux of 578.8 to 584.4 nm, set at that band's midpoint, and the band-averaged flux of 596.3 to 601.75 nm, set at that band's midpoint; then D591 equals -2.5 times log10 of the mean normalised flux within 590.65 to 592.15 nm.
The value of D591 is 0.04 mag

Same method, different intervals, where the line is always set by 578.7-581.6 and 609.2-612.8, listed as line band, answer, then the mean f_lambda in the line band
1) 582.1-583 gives -0.027 mag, 4.9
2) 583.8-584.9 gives -0.051 mag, 5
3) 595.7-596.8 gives 0.007 mag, 4.67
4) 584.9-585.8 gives 0.012 mag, 4.71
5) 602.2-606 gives -0.023 mag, 4.76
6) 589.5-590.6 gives 0.058 mag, 4.49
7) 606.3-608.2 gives -0.094 mag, 5.06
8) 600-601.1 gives -0.032 mag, 4.82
